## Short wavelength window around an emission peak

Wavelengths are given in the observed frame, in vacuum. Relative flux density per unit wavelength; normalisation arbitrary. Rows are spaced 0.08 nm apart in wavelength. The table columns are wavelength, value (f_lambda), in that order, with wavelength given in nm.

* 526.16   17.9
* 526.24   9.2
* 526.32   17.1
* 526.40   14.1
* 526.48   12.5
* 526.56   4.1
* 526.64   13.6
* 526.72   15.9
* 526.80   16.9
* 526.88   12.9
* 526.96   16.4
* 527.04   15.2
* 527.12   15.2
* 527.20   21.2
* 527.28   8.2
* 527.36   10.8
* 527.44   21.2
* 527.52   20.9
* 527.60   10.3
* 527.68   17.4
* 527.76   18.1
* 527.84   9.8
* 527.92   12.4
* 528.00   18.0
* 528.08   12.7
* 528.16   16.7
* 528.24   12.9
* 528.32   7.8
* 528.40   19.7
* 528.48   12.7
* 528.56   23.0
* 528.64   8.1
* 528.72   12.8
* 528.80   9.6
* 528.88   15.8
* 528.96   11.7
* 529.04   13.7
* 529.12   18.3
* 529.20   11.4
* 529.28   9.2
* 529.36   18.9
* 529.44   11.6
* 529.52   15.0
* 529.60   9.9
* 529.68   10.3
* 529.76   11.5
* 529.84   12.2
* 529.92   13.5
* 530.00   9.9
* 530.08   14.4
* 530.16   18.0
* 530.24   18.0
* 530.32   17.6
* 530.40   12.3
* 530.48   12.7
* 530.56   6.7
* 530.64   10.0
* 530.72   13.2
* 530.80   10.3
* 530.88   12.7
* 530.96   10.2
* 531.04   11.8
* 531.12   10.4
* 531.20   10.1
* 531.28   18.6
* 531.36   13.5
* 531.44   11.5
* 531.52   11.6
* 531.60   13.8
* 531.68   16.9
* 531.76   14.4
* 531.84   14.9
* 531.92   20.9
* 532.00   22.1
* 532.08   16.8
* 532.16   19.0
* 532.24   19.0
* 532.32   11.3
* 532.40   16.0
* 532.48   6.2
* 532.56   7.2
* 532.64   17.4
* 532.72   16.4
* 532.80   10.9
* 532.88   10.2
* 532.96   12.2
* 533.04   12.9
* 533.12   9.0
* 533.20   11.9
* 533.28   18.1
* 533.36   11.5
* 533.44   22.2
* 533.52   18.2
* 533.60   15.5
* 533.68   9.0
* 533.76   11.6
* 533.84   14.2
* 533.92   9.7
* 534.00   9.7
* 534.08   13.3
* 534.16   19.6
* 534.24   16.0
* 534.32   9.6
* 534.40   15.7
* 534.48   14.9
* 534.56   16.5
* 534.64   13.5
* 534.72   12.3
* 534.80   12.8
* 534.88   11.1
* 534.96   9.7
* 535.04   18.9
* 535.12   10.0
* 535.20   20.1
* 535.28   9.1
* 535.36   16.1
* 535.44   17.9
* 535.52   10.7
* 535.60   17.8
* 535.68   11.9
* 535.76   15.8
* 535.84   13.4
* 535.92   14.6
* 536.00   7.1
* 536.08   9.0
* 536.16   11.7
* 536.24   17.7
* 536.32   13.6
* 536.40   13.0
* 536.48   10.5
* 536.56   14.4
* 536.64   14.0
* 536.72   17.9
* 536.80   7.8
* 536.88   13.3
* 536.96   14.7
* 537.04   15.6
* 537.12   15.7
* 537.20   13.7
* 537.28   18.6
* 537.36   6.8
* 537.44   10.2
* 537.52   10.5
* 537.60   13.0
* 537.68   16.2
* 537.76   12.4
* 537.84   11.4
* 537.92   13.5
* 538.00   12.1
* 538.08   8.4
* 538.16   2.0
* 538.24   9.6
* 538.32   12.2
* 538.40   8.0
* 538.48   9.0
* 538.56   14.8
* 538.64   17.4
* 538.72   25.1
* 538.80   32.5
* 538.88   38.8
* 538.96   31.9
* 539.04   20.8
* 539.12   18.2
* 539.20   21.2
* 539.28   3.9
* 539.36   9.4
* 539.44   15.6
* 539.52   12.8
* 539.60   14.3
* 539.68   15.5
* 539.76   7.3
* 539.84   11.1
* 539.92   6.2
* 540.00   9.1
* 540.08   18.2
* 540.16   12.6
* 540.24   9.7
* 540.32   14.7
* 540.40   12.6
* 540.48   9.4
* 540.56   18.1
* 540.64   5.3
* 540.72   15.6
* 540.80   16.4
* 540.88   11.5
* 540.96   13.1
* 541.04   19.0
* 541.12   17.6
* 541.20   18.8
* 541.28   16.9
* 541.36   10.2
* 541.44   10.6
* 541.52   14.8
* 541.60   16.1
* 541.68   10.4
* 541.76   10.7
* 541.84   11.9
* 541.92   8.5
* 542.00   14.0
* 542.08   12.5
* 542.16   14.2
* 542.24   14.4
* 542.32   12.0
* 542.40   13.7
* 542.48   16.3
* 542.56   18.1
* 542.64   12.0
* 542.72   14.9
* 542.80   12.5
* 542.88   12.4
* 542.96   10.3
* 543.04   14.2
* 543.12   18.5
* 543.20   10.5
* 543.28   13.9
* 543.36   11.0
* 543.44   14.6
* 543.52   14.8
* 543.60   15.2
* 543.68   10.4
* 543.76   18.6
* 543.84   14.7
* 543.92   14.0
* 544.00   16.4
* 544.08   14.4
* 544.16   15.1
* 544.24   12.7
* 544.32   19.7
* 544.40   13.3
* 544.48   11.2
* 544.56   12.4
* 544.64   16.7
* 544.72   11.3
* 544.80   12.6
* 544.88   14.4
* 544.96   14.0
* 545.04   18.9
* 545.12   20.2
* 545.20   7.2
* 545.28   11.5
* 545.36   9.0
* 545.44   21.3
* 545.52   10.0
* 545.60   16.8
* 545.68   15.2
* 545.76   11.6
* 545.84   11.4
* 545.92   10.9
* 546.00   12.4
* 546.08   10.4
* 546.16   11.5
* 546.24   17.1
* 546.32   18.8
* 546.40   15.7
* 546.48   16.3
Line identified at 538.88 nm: Hbeta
